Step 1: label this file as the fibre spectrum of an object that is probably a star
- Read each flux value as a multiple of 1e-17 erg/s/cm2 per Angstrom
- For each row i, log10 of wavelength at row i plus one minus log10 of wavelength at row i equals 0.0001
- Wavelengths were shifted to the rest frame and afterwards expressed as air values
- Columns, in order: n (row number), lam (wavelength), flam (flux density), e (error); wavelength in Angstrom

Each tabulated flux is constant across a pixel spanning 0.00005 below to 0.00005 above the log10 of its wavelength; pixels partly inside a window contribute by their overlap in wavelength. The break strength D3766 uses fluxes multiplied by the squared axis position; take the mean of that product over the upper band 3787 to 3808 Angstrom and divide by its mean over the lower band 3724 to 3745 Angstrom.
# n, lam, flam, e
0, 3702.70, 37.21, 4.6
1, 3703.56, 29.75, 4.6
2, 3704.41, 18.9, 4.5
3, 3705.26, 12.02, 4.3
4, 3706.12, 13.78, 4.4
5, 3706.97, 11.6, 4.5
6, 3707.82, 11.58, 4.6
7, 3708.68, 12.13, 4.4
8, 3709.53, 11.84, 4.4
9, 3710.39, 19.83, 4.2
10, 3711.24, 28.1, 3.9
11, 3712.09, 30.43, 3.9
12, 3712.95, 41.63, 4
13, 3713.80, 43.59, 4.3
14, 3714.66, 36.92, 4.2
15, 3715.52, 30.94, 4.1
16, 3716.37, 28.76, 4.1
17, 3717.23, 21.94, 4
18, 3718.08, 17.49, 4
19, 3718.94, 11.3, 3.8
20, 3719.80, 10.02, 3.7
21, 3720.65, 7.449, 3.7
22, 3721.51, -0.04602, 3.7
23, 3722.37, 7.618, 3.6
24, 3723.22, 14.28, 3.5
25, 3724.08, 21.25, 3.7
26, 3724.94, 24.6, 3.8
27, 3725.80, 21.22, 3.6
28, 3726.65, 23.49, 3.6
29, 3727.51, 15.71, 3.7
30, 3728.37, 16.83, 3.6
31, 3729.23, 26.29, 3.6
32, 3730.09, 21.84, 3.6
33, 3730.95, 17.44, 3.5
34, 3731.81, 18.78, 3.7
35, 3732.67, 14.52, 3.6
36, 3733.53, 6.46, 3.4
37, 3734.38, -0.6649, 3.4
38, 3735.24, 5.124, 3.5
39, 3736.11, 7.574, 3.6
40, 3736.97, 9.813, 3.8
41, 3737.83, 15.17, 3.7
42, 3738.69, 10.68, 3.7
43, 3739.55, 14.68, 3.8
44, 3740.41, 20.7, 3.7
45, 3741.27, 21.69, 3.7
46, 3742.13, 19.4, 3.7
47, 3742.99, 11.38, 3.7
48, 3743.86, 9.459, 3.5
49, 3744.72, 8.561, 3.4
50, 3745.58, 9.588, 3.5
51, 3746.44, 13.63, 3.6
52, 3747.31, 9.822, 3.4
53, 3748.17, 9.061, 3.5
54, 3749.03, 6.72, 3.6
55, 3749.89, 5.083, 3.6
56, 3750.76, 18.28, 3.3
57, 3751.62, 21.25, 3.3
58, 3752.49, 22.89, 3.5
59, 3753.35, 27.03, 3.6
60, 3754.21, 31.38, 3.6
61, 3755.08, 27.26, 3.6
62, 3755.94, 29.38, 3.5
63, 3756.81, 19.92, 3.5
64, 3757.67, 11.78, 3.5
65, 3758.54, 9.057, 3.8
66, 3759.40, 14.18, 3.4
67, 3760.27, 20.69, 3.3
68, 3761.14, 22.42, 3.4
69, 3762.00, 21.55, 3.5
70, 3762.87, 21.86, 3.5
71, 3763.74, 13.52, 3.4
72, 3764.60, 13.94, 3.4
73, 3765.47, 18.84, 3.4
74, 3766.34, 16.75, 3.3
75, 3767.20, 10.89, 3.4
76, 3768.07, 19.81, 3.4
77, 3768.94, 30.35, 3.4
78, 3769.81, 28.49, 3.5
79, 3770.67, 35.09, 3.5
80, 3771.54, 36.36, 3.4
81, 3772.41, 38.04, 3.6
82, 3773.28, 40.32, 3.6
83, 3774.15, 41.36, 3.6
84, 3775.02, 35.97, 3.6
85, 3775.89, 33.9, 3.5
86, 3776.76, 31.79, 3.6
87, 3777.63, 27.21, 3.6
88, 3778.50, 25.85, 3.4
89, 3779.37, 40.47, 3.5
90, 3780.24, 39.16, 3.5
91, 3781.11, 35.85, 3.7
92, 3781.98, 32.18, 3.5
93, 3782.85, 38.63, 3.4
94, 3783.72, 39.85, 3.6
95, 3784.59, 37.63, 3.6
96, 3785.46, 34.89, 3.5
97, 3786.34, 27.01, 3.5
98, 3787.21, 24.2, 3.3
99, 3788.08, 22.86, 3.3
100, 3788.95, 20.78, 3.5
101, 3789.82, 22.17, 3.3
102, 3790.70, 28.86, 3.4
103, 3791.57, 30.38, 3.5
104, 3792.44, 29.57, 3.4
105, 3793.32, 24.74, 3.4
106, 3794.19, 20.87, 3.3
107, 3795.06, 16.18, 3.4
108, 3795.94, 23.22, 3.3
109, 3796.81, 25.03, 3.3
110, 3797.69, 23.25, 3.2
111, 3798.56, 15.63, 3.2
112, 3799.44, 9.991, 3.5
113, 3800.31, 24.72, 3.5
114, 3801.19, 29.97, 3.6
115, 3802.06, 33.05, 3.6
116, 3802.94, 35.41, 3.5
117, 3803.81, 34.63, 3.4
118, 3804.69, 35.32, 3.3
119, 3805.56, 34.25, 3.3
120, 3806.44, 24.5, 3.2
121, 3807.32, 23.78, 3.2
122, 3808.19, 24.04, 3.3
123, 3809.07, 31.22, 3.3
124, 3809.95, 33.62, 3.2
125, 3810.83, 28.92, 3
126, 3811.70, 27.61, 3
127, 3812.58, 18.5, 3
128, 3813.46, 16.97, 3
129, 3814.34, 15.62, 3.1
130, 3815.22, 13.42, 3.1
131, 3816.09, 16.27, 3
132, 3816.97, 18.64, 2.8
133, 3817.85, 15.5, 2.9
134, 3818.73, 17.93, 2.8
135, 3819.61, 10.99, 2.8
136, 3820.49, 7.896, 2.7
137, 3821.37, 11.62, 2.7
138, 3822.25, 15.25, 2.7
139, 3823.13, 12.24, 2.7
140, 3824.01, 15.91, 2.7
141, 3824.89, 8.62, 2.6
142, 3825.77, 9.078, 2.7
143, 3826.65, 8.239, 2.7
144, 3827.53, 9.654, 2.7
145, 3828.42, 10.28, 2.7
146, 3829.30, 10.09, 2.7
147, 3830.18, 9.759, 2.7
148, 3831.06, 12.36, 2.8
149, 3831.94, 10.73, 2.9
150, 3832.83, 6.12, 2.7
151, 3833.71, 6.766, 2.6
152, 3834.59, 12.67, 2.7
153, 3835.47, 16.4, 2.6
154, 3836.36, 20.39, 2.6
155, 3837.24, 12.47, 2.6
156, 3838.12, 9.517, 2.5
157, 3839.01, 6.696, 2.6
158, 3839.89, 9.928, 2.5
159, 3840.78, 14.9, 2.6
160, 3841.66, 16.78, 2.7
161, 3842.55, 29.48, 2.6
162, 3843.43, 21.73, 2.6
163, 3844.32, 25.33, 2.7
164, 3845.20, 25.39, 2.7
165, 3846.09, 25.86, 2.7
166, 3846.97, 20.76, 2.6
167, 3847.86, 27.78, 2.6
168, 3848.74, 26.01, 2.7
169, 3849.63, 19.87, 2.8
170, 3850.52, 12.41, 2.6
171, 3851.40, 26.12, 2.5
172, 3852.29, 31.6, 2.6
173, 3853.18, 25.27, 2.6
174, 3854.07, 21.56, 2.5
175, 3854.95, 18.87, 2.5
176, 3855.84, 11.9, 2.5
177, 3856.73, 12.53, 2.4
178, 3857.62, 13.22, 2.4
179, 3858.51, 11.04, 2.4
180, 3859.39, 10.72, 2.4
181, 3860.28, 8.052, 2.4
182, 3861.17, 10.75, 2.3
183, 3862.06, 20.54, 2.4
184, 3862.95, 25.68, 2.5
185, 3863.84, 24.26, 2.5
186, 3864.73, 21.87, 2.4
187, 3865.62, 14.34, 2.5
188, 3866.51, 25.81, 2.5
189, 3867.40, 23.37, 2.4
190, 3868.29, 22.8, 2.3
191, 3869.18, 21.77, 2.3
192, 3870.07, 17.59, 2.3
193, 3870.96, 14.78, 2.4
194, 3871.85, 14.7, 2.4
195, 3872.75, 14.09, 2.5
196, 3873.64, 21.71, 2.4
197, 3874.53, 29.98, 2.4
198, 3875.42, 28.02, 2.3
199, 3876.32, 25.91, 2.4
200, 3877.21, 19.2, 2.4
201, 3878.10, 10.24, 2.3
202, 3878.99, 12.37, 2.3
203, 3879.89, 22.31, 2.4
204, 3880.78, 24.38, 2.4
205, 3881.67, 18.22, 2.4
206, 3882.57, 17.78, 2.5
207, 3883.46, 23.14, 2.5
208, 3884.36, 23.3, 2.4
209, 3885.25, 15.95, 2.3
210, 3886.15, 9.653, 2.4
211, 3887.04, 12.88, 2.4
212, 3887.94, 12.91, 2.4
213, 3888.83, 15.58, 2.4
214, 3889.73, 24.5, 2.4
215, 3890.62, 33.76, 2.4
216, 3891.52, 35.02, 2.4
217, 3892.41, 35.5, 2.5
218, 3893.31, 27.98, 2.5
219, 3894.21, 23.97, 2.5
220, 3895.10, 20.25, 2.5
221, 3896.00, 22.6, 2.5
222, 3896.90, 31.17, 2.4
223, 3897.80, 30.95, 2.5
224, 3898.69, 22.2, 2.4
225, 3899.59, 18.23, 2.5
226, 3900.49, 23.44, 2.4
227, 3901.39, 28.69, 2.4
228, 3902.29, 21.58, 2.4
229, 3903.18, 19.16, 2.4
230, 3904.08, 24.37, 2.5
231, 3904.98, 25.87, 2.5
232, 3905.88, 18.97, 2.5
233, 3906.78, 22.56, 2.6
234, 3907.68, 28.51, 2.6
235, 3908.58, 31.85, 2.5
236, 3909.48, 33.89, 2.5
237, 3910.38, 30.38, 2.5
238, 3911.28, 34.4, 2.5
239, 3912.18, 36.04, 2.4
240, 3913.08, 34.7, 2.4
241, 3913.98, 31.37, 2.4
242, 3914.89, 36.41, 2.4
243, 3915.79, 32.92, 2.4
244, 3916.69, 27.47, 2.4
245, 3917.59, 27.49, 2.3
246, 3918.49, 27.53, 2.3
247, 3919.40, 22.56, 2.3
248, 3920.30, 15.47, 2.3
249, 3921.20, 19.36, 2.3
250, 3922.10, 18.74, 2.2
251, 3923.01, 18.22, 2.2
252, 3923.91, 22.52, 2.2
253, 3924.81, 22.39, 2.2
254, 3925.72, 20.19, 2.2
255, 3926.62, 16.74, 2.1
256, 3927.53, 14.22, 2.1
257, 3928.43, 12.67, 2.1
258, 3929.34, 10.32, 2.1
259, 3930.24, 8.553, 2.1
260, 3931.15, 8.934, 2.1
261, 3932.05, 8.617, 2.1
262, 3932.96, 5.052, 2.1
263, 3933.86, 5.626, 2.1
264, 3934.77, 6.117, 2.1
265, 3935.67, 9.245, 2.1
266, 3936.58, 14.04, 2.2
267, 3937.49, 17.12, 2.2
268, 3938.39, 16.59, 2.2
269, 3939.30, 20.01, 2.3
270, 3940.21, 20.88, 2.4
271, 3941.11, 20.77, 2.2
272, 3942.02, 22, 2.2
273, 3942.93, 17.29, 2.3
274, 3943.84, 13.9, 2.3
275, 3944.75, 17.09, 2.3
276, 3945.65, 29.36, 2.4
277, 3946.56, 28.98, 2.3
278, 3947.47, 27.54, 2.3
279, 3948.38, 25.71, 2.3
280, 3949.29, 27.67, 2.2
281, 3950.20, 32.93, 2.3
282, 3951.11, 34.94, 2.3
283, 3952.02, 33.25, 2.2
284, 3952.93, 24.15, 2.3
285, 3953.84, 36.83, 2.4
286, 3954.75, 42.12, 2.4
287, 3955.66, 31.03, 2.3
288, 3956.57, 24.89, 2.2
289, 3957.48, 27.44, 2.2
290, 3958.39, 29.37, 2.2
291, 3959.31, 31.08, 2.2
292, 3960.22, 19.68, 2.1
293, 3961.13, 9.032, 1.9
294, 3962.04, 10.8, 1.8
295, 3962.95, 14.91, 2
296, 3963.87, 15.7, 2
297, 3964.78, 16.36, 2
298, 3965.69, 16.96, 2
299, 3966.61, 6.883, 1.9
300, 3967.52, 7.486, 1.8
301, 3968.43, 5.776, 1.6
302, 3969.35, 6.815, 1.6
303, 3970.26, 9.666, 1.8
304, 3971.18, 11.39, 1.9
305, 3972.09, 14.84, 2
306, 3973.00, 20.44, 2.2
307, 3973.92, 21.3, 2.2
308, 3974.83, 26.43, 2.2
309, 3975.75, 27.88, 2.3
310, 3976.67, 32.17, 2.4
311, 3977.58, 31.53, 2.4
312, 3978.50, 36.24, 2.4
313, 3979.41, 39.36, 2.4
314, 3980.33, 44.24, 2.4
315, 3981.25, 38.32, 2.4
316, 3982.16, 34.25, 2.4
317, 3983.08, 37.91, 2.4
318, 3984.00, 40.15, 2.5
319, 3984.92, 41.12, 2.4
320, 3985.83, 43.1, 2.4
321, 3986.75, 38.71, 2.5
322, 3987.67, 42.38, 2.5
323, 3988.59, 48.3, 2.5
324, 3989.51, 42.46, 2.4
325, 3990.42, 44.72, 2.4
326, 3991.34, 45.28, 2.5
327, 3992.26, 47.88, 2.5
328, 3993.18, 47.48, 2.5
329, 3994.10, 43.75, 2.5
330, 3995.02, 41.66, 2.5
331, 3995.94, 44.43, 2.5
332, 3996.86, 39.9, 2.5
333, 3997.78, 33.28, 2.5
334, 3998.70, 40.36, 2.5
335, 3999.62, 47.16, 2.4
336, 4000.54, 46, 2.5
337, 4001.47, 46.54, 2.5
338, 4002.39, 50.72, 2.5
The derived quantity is 1.74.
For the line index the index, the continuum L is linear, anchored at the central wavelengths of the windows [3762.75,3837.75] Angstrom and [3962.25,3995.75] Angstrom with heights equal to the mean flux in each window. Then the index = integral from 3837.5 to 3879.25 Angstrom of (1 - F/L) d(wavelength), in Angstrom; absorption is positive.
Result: 10.0 Angstrom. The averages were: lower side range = 22.9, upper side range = 30.1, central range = 19.2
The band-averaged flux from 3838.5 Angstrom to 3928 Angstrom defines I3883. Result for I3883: 22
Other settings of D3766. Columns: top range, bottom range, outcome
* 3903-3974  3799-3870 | 1.19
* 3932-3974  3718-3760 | 1.44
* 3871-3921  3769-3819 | 0.91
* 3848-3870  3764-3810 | 0.70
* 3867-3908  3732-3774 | 1.32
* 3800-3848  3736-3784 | 0.86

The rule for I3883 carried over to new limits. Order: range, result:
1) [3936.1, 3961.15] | 25.1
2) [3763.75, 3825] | 25.5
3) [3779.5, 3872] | 20.6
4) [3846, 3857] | 21.6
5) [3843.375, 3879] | 20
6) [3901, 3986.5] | 23.3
